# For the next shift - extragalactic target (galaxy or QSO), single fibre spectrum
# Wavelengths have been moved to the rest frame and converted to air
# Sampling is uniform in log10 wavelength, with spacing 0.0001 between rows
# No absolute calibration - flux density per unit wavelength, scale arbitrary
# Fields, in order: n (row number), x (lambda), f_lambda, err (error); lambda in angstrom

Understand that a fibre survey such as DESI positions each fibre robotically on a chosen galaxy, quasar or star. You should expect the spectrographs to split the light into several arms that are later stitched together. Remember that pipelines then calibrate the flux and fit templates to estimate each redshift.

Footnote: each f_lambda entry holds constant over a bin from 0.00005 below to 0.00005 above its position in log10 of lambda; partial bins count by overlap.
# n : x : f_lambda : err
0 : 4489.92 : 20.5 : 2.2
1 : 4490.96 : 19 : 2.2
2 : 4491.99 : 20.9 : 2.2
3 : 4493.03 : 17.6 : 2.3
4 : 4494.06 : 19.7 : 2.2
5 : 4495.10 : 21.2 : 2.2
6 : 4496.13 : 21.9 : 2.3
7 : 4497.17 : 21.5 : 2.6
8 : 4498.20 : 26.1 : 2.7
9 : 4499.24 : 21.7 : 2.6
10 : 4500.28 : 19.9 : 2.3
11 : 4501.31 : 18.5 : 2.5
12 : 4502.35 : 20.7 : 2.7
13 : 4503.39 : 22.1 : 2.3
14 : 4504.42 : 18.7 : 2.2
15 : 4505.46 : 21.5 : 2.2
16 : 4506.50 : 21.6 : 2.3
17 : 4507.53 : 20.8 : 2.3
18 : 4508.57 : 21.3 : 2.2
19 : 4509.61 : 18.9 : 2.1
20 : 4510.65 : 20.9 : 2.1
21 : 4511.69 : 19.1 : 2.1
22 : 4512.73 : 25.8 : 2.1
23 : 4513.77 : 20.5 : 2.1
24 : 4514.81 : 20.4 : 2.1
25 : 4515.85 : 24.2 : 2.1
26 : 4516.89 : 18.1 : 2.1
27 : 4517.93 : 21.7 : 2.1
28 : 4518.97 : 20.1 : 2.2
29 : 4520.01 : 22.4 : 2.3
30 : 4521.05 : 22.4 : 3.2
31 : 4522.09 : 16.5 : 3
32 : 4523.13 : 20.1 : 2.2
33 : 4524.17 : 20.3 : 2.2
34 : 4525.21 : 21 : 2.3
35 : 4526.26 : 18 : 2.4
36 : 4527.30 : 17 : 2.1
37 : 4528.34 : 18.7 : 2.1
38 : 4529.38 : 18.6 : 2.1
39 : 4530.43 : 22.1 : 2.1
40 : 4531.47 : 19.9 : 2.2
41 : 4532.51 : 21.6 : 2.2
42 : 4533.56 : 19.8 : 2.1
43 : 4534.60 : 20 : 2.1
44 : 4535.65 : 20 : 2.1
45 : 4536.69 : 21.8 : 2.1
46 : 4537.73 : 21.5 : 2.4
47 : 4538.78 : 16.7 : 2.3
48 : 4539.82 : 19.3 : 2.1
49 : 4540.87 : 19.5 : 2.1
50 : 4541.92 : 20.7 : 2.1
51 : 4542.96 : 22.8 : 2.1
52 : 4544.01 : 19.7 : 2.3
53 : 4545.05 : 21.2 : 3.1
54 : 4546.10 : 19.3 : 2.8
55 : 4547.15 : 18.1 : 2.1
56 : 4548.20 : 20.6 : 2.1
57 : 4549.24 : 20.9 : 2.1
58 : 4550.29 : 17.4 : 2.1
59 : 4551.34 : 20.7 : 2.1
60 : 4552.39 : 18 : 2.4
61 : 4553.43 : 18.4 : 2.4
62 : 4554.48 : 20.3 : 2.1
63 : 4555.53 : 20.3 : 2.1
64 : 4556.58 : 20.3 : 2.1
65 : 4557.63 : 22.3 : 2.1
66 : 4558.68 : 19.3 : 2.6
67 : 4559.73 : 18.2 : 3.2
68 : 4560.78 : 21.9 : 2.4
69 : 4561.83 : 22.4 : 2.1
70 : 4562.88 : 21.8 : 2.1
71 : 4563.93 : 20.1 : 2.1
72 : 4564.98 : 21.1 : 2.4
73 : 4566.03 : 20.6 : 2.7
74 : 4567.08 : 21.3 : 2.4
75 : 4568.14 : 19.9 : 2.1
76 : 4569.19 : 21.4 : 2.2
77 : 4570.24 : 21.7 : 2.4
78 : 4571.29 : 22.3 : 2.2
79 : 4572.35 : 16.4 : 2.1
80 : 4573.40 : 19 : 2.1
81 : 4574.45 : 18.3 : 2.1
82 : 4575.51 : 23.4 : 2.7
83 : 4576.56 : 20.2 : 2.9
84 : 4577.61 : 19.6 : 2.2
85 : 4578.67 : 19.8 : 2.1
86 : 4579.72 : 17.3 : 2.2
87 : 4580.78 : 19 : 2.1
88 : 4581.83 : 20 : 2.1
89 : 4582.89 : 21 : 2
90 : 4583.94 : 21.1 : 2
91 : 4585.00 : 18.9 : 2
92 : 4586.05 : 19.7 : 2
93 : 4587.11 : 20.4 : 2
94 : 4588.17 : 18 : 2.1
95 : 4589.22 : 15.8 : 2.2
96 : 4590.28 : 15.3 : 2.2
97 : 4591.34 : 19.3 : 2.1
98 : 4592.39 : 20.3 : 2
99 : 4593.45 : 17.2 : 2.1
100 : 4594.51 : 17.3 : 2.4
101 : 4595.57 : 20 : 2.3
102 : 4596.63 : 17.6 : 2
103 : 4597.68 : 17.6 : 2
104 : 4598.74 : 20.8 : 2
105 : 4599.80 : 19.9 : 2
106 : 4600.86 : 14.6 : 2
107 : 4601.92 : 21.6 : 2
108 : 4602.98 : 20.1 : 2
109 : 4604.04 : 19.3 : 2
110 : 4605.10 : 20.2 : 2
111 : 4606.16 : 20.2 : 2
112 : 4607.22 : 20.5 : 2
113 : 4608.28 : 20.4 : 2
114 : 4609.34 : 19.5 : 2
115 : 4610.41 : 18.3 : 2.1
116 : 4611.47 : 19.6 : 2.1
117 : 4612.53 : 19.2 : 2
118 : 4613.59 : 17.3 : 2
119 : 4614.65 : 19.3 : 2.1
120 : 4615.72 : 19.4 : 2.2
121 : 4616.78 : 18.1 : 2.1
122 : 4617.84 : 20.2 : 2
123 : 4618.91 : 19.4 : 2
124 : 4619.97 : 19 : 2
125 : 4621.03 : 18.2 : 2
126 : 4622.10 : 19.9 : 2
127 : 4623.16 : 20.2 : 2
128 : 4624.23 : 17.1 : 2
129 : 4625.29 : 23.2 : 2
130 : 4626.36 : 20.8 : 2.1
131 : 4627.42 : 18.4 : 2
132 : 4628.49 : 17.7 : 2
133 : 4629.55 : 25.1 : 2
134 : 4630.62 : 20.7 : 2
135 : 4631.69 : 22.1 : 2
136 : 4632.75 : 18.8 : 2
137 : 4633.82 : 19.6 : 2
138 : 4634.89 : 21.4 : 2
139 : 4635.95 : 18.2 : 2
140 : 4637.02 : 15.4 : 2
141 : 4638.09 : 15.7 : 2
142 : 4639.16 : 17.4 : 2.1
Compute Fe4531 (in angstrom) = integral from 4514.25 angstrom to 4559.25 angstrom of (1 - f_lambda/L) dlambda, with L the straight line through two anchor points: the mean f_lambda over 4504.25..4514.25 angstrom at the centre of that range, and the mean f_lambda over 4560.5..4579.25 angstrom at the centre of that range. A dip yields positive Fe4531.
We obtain 1.6 angstrom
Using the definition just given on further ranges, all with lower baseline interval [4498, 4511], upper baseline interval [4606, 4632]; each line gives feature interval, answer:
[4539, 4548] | 0.21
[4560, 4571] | -0.50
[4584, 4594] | 0.78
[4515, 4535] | 0.49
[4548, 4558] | 0.25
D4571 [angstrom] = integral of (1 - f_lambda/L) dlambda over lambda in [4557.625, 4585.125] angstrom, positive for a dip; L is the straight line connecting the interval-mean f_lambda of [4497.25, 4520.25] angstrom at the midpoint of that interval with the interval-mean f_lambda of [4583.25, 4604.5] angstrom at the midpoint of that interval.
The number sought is -1.3 angstrom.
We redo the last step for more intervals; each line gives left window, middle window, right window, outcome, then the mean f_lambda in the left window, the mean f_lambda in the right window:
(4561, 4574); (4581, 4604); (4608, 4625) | 1.14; 20.7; 19.1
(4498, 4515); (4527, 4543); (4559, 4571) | 0.78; 21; 21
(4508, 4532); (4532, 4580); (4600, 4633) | -0.21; 20.3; 19.6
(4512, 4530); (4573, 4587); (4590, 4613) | -0.29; 20.3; 19.1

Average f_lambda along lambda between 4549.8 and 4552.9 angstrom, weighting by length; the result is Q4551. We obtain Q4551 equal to 18.7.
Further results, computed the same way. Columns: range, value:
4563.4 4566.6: 20.6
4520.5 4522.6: 19.5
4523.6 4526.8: 19.7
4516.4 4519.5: 20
